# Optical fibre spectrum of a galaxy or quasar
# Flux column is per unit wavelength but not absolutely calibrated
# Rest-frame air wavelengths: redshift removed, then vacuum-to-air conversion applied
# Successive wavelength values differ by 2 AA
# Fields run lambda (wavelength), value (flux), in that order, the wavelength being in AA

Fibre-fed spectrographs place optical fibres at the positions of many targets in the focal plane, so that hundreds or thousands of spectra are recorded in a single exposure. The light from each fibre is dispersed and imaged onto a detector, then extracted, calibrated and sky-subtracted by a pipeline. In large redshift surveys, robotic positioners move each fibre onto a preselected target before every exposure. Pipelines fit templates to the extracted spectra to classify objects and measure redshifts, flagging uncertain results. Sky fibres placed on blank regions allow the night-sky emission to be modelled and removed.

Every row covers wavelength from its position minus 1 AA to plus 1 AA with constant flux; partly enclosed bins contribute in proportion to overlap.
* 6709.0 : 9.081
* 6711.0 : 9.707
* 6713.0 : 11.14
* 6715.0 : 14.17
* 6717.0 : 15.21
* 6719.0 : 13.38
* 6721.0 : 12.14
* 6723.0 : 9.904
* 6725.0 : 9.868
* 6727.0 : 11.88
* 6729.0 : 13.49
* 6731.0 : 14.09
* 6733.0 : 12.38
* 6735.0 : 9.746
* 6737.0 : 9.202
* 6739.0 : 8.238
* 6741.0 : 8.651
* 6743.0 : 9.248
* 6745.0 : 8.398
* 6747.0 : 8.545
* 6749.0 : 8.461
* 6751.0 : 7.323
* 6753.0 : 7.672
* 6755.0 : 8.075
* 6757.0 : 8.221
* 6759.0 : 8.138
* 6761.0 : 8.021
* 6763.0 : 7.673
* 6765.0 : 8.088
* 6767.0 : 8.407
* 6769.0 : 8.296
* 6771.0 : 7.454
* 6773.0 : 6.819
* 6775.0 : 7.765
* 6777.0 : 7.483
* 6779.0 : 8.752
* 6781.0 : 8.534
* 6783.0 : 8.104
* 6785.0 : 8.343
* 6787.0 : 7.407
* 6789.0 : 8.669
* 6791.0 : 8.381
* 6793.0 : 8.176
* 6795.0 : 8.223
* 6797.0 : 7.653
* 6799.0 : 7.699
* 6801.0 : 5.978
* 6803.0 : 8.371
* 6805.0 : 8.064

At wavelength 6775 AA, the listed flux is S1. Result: 7.765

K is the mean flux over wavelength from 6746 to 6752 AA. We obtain 8.11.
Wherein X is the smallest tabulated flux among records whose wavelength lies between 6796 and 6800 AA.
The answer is 7.653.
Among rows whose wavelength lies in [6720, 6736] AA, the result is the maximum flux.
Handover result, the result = 14.09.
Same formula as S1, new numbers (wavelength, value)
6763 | 7.673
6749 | 8.461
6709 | 9.081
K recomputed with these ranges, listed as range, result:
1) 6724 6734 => 12.3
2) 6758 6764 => 7.94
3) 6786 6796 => 8.17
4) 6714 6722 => 13.7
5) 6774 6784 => 8.13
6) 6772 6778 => 7.36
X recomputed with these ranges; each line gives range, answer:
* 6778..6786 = 8.104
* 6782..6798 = 7.407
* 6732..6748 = 8.238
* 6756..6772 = 7.454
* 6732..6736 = 9.746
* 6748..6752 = 7.323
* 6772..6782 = 6.819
